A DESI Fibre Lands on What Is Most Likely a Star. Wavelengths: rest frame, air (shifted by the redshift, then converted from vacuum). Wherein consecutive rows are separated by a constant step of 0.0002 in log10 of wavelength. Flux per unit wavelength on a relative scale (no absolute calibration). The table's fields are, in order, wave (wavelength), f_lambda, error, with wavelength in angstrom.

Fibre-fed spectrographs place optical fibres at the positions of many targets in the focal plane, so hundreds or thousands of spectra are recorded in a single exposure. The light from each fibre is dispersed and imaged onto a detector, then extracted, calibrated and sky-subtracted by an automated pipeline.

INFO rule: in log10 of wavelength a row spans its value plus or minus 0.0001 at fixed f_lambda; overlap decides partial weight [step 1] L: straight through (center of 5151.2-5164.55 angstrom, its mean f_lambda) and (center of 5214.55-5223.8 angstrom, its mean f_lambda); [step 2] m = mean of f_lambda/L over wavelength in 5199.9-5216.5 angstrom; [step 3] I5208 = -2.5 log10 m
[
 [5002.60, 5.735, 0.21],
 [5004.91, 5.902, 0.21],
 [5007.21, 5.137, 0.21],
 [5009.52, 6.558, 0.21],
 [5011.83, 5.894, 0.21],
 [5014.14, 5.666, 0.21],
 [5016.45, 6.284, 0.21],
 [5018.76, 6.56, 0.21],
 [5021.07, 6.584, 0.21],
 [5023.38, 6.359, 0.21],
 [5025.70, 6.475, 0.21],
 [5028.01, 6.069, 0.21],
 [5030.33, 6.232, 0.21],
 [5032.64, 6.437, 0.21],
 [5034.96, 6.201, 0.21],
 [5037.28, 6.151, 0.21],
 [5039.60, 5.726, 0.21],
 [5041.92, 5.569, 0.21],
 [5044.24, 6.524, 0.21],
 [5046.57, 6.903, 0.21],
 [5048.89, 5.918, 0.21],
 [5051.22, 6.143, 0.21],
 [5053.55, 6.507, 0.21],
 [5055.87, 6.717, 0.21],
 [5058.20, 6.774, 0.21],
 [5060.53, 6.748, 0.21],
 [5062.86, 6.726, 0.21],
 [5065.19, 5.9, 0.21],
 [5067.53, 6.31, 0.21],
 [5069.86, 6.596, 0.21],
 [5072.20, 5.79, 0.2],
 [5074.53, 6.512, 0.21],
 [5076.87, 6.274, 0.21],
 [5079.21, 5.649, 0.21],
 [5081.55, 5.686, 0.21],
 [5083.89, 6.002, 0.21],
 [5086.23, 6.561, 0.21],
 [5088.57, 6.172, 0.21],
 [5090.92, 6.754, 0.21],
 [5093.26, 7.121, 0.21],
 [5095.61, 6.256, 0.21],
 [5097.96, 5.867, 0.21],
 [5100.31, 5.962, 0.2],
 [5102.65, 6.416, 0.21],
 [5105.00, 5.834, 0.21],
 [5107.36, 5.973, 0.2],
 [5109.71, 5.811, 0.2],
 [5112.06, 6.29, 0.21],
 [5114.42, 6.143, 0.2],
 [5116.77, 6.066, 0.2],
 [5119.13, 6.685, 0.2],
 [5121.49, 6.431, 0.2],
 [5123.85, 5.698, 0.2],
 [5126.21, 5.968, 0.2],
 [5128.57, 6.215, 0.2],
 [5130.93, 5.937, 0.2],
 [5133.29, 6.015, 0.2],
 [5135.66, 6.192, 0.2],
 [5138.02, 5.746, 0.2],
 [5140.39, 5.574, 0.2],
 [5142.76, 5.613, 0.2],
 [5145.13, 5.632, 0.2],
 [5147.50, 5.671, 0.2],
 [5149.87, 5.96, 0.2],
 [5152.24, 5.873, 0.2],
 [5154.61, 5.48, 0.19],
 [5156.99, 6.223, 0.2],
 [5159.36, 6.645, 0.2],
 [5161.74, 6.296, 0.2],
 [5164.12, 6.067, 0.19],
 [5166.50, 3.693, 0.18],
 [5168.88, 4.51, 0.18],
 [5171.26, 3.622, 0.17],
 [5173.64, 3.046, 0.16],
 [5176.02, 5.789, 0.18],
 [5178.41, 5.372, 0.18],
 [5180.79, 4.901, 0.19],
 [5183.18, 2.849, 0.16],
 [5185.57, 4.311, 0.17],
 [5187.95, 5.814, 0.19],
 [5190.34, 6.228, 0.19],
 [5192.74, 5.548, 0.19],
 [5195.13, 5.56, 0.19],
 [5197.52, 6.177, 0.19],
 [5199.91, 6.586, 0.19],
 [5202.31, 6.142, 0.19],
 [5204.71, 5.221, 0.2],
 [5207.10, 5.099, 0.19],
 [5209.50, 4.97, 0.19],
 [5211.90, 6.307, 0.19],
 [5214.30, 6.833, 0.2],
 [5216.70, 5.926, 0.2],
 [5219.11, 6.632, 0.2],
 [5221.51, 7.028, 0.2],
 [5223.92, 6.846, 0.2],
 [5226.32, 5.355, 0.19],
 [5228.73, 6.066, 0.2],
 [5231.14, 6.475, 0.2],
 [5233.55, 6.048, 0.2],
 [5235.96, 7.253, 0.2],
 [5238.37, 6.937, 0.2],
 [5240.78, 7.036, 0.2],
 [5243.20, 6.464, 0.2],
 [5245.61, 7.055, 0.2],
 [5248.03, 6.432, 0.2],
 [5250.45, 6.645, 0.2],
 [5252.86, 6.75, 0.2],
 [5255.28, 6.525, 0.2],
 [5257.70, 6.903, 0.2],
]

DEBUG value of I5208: 0.12 mag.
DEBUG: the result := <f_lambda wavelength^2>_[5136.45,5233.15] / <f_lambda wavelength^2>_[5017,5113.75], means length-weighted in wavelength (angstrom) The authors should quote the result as 0.94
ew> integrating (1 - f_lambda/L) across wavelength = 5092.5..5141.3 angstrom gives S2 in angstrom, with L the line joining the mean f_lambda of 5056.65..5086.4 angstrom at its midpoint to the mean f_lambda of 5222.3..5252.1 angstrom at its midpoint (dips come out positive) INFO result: 1.9 angstrom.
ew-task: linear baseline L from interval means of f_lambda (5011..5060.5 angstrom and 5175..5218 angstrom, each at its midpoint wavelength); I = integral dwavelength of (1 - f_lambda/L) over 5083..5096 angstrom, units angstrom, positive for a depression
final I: -1.0 angstrom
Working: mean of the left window 6.29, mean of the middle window 6.5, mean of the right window 5.54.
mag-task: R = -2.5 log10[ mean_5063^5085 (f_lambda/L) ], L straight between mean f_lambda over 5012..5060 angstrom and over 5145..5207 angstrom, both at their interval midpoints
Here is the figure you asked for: -0.014 mag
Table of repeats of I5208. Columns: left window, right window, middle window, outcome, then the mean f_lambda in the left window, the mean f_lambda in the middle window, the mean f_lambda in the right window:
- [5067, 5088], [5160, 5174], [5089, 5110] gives -0.079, 6.15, 6.24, 4.71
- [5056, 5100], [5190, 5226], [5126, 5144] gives 0.054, 6.32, 5.9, 6.05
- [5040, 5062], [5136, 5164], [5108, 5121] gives -0.022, 6.4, 6.2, 5.9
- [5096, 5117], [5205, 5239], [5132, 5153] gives 0.054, 6.05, 5.81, 6.23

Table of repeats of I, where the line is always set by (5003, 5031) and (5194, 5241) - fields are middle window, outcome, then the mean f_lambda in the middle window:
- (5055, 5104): -1.3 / 6.32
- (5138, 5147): 0.8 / 5.63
